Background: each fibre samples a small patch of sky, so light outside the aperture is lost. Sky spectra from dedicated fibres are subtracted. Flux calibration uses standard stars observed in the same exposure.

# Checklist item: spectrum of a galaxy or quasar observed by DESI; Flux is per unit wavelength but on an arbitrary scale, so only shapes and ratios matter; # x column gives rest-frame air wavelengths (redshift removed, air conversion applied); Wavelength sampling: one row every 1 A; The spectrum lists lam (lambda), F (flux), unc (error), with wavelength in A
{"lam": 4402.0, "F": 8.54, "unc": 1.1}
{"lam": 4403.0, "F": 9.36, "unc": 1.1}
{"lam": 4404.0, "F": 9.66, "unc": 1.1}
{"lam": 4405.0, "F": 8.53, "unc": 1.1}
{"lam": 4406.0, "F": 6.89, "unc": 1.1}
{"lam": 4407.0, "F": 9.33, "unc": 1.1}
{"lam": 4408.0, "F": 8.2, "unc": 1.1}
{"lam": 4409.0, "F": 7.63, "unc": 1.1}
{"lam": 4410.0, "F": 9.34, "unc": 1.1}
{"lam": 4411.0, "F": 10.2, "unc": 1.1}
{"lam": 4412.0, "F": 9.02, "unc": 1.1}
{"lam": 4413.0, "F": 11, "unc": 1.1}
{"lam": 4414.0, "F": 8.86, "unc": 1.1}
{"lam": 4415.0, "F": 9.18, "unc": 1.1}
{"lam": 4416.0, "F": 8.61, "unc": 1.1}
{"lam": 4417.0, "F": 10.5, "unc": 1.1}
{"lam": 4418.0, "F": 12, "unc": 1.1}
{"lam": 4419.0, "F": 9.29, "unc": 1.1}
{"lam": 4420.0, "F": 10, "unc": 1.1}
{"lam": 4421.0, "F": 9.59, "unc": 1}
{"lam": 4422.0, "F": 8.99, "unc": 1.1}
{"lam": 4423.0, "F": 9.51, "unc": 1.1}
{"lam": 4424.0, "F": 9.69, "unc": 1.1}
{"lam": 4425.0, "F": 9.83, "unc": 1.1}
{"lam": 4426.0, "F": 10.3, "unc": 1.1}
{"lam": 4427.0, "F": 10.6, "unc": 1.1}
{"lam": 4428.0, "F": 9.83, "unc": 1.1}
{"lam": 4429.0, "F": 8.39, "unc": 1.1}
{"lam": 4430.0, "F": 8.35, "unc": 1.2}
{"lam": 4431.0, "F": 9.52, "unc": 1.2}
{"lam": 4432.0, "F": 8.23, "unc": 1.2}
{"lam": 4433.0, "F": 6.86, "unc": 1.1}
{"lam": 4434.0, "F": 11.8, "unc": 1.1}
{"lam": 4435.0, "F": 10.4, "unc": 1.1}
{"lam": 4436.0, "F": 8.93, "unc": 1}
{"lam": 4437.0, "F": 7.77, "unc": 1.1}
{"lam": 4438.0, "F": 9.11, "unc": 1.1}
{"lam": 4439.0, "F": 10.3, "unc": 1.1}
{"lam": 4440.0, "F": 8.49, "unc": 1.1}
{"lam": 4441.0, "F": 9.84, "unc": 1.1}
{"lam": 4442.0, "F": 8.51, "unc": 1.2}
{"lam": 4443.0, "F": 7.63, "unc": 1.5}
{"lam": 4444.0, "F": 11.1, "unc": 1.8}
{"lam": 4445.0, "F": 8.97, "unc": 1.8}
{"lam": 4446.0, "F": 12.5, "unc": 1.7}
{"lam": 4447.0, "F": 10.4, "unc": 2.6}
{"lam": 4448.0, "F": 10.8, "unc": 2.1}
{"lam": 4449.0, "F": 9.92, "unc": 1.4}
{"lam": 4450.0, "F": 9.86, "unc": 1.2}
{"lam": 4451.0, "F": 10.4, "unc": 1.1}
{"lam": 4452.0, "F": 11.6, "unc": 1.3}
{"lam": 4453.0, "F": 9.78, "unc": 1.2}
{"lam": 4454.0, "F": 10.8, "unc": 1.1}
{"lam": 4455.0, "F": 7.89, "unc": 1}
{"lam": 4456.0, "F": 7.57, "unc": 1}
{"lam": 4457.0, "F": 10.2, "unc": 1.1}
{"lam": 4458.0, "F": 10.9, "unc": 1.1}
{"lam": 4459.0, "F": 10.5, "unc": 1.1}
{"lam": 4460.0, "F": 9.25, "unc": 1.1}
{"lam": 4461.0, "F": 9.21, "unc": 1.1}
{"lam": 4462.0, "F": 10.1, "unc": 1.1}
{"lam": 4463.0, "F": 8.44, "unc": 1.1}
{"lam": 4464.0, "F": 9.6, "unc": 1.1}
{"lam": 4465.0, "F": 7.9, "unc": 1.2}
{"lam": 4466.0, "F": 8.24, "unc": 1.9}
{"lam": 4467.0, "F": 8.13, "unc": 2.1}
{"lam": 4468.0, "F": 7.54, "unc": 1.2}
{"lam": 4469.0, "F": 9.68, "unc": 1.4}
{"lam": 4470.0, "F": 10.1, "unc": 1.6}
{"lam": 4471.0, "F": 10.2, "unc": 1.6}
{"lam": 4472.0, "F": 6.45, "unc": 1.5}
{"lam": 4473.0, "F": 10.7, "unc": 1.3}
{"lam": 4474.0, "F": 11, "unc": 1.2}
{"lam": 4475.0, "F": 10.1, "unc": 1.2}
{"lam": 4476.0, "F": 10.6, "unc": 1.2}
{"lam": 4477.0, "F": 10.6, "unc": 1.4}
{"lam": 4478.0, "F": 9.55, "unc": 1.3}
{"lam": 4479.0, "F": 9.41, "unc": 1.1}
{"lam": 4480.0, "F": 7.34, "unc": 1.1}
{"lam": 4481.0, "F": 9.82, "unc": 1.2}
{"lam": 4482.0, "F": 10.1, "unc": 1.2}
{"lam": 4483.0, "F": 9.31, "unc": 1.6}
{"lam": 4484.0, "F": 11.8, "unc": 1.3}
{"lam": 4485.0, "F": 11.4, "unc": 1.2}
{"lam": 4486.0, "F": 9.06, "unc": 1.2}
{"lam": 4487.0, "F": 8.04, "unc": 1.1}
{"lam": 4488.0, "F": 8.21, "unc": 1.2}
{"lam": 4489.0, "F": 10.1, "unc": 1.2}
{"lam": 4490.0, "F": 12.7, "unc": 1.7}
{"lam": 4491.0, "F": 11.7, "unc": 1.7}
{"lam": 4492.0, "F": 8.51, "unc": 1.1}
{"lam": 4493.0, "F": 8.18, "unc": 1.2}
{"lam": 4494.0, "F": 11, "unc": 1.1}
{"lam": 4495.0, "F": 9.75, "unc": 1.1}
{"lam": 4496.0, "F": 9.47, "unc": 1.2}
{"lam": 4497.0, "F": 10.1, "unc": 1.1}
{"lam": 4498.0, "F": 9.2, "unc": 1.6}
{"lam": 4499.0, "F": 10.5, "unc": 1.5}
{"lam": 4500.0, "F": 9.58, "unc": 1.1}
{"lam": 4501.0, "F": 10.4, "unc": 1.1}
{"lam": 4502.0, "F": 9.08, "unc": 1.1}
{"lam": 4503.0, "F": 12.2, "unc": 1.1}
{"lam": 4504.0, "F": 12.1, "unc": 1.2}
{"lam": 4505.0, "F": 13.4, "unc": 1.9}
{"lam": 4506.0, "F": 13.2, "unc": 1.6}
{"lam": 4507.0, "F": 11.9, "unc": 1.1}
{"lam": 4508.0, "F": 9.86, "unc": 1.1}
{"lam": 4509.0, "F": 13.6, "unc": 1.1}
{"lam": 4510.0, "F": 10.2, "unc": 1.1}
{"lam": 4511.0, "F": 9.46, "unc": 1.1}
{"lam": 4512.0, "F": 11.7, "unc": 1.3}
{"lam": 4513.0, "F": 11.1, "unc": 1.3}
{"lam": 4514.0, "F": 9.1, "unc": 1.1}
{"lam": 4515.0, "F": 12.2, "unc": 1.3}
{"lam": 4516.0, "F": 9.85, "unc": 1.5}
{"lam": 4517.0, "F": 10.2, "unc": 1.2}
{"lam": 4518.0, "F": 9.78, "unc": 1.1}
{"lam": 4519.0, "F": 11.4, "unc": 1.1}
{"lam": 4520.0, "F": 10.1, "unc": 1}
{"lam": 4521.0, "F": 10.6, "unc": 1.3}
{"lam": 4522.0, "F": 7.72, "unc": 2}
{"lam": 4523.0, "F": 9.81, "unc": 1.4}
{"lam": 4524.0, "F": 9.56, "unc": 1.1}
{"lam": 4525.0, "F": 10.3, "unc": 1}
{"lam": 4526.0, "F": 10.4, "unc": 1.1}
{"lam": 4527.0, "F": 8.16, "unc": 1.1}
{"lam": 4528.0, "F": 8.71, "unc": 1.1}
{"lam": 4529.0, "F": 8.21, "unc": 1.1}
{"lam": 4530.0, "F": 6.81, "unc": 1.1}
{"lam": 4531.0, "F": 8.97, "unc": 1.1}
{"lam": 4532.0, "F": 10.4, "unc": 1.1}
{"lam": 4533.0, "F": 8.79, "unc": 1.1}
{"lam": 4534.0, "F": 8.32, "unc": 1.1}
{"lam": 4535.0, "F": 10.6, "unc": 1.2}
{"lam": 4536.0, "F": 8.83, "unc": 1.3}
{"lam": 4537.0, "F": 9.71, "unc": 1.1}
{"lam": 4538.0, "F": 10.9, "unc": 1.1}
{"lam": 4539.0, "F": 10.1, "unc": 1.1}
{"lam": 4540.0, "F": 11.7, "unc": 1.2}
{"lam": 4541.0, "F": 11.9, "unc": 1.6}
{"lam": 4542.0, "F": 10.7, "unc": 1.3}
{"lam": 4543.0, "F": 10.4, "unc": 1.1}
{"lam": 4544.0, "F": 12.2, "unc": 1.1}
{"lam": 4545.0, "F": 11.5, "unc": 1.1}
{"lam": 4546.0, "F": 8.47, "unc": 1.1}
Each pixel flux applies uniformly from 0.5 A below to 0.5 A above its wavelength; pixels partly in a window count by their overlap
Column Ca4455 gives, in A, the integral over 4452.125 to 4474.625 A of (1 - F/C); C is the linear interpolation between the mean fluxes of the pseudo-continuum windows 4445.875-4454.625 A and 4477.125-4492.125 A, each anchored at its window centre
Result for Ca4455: 2.11 A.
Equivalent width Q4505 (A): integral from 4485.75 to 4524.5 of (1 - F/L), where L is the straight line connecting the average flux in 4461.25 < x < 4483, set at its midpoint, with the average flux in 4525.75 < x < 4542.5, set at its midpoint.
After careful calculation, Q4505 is -3.78 A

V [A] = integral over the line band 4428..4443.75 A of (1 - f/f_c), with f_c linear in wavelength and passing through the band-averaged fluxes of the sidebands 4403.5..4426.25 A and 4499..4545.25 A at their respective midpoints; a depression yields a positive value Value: 0.94 A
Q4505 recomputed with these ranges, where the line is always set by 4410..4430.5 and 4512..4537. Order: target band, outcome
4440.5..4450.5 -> -0.3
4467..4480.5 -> 0.3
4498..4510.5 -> -2.1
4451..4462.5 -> -0.2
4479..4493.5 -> -0.1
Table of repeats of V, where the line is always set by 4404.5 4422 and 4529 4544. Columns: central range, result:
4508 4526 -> -1.1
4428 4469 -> 0.3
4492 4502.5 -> 0.0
